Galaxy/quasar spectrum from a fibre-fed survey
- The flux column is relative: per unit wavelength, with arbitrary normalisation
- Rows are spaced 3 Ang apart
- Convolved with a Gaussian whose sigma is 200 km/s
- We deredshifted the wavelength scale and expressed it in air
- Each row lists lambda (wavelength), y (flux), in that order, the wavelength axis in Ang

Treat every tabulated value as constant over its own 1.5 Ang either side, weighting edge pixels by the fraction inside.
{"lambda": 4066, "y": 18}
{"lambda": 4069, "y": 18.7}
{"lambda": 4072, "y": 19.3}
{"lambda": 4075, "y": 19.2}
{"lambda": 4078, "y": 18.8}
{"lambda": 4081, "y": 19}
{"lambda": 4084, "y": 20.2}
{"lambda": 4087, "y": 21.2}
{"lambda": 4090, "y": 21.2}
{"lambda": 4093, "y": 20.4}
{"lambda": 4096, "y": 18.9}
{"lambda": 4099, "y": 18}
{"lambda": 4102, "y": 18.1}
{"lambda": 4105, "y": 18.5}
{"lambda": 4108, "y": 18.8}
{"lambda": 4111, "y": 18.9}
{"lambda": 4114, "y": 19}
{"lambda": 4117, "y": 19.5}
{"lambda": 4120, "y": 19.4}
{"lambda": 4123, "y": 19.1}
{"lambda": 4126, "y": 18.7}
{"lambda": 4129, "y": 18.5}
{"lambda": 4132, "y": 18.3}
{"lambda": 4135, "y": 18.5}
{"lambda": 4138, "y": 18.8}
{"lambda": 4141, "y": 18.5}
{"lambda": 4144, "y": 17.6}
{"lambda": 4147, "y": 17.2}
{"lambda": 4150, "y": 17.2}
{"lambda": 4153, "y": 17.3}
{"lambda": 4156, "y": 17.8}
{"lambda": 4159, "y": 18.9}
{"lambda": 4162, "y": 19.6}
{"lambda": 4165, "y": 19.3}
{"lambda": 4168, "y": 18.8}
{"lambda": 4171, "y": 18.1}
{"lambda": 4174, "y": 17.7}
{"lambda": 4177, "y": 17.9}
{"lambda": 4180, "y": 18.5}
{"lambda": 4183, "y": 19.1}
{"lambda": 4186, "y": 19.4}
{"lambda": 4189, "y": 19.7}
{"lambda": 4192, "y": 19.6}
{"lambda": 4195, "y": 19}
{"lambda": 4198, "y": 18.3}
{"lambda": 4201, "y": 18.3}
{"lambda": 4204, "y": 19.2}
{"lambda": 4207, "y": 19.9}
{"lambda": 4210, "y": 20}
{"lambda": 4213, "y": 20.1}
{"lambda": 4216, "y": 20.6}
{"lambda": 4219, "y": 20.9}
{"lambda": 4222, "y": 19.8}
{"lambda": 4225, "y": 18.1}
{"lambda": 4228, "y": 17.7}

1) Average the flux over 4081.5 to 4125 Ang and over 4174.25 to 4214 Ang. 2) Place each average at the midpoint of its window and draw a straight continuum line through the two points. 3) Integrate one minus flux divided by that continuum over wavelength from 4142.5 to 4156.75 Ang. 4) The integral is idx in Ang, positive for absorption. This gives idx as 1.4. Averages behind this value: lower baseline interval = 19.4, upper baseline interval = 19.1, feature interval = 17.4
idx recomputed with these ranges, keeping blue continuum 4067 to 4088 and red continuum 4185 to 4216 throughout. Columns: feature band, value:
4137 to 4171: 2.0 Ang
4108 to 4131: 0.5 Ang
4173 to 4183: 0.6 Ang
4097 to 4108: 0.6 Ang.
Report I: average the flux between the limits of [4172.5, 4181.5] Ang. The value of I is 18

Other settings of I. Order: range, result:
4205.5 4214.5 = 20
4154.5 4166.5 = 18.9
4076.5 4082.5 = 18.9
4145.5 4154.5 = 17.2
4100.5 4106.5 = 18.3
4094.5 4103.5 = 18.3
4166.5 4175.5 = 18.2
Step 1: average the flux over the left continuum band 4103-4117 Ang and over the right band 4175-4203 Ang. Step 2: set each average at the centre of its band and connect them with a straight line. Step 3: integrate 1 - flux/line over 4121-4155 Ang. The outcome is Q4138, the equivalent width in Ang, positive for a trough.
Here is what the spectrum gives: 1.2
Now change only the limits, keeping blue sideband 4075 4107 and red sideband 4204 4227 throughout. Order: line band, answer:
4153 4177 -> 1.4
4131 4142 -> 0.6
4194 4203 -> 0.6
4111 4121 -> 0.1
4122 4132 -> 0.4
